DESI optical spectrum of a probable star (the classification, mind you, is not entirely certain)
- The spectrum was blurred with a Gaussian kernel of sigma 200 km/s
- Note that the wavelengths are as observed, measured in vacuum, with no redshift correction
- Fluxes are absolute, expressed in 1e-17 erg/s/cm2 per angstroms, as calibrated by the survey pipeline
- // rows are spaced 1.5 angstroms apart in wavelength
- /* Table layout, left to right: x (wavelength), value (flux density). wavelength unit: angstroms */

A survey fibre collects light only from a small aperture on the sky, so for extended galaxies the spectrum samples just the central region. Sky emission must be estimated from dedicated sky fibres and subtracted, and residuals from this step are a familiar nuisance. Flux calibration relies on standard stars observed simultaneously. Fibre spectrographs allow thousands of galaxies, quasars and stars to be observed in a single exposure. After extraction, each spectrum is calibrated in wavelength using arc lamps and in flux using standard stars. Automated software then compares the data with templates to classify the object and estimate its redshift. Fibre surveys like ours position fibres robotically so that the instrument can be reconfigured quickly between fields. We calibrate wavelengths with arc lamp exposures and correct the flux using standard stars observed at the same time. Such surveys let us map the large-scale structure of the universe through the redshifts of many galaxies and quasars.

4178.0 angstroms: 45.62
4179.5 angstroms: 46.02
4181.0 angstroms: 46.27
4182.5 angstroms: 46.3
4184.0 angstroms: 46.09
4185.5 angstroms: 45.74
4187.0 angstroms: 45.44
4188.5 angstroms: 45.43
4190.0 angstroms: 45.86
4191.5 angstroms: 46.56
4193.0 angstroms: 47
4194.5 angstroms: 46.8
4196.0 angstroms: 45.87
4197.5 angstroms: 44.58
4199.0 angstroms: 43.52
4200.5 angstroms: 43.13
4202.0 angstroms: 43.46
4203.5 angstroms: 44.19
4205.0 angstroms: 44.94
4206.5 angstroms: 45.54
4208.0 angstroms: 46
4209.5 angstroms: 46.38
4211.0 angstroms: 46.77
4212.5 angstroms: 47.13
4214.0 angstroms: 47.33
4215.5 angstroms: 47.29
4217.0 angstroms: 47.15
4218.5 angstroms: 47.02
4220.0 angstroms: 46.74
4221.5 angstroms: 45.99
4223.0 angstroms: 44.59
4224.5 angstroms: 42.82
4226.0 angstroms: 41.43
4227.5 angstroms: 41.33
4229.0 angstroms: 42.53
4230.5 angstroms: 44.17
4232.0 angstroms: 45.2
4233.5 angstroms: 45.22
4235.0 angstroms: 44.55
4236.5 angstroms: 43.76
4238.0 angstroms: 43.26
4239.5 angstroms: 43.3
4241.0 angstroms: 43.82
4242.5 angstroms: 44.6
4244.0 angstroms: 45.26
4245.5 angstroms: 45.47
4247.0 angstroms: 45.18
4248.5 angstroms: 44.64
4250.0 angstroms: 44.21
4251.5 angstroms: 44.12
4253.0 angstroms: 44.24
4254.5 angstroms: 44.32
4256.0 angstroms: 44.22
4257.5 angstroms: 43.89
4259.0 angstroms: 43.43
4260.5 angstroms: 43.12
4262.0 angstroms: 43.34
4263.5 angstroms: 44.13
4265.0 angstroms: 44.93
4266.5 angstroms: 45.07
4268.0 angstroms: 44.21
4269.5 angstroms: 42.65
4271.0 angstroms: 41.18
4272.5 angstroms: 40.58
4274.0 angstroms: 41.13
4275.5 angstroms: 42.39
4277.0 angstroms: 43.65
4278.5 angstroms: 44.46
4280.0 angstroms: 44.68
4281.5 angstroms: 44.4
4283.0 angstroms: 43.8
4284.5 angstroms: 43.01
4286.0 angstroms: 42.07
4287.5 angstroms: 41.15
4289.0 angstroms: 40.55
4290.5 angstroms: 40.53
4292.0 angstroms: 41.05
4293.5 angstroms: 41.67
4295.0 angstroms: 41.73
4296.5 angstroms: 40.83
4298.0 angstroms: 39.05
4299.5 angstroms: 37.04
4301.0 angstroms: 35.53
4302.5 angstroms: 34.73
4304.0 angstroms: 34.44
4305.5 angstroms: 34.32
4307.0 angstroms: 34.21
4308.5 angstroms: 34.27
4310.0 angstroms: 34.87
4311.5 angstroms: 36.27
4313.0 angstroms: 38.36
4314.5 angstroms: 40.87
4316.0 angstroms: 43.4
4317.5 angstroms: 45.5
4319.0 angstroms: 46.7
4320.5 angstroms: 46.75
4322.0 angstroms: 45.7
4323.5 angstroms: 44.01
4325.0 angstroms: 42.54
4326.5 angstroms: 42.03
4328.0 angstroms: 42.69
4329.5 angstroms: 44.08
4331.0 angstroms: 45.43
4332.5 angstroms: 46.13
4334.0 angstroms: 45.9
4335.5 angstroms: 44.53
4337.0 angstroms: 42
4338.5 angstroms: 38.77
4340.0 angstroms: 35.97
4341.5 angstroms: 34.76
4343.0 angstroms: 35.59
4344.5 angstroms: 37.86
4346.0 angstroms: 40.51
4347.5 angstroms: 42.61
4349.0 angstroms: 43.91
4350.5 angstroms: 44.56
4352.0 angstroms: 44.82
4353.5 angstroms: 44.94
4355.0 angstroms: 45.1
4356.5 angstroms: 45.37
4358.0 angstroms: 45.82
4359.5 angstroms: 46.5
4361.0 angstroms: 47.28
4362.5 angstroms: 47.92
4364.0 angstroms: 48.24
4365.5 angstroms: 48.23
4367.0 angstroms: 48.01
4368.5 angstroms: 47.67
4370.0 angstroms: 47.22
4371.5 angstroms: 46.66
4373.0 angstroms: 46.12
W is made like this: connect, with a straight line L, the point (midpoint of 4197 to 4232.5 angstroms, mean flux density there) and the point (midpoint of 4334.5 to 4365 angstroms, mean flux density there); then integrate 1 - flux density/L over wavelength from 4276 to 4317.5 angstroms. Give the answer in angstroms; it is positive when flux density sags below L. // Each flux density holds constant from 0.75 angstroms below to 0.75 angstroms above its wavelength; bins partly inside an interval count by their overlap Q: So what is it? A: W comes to 3.75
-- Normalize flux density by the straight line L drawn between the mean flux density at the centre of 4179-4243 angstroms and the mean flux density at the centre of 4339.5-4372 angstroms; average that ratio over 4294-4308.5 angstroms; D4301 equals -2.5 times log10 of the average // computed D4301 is 0.21 mag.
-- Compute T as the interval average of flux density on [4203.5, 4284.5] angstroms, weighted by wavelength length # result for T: 44.4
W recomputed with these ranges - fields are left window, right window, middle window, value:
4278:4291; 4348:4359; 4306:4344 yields 2.4 angstroms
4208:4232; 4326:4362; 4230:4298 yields 1.6 angstroms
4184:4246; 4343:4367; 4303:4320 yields 2.4 angstroms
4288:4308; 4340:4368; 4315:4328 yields -1.3 angstroms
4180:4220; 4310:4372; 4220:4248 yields 0.7 angstroms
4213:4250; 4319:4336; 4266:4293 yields 1.3 angstroms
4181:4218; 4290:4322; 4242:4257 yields -0.7 angstroms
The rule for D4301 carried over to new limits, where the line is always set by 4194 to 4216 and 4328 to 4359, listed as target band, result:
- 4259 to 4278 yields 0.03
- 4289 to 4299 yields 0.07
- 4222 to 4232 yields 0.05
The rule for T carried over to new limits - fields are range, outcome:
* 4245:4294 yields 43.3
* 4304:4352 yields 41.1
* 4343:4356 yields 42.7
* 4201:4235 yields 45.1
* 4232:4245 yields 44.3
